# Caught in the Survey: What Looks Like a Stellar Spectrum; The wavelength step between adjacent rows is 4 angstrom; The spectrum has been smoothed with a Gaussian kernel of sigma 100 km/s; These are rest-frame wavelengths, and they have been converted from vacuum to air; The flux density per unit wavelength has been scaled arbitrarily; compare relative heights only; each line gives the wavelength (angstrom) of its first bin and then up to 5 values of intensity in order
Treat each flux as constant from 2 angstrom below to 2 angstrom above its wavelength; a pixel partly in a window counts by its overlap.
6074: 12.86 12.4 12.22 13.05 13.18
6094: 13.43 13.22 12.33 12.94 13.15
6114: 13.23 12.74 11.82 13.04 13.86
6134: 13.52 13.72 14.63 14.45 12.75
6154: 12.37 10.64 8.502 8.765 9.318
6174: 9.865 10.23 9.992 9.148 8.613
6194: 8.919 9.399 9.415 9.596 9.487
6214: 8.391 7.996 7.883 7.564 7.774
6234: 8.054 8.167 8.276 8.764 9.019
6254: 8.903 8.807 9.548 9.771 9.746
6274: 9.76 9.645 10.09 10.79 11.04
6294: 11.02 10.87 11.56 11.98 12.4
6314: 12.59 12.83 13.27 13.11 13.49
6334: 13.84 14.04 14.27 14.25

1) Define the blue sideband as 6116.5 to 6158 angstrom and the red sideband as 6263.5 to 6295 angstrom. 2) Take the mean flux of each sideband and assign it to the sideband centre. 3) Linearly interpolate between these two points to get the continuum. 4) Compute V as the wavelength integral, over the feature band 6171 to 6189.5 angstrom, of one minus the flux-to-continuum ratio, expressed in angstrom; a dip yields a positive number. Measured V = 3.9 angstrom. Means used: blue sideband 13.2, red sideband 10.2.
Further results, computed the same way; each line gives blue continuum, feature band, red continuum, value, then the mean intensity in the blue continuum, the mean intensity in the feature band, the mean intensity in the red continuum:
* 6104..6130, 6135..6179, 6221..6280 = 1.0 angstrom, 12.9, 11.5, 8.79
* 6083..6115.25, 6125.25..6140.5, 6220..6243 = -2.4 angstrom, 13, 13.6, 7.94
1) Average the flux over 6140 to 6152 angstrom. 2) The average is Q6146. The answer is 13.9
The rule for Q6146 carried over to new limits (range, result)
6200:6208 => 9.51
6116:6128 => 12.5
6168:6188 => 9.71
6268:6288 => 10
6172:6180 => 10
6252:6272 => 9.36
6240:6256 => 8.74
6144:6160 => 12.6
